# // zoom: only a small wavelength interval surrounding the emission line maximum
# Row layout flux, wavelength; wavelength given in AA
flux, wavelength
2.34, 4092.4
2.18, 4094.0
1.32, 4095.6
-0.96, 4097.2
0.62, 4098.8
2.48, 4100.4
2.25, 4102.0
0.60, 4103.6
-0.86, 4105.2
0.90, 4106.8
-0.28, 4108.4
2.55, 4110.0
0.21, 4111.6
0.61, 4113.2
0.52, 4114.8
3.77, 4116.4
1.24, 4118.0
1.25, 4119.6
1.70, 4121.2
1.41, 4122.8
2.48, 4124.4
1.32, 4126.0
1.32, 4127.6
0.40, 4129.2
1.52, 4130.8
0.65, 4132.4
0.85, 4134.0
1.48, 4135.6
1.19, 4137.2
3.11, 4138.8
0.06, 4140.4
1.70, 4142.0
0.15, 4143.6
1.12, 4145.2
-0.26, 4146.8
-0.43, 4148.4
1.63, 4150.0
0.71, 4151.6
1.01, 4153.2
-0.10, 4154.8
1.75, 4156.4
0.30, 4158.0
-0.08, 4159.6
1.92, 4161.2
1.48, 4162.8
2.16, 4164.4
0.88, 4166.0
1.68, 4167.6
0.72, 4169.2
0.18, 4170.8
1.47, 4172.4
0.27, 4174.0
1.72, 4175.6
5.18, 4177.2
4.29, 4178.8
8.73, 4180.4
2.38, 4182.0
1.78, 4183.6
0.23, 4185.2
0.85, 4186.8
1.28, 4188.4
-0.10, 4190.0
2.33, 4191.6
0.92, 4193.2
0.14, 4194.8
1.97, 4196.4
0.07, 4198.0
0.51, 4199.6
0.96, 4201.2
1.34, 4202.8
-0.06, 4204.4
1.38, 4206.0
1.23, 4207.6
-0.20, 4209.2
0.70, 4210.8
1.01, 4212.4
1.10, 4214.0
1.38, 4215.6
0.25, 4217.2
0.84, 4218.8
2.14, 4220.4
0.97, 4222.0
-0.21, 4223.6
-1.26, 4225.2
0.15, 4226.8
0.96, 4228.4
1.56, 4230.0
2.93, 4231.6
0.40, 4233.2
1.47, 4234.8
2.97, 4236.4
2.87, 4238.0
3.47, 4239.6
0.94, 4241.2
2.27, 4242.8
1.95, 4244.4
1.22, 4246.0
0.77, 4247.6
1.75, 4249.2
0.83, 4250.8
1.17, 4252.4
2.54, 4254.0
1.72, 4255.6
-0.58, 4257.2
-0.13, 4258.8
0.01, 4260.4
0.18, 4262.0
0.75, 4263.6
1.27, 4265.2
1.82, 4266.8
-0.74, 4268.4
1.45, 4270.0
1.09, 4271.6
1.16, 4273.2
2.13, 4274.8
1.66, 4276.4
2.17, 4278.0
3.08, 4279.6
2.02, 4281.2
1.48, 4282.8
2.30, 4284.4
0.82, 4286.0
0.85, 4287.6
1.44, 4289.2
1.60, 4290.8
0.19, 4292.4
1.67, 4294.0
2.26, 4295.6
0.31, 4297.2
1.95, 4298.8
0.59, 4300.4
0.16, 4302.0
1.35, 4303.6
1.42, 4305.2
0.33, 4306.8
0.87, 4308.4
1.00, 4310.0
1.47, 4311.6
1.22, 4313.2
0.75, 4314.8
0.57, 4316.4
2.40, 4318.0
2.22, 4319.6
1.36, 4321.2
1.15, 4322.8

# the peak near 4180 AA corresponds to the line [O II] 3727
